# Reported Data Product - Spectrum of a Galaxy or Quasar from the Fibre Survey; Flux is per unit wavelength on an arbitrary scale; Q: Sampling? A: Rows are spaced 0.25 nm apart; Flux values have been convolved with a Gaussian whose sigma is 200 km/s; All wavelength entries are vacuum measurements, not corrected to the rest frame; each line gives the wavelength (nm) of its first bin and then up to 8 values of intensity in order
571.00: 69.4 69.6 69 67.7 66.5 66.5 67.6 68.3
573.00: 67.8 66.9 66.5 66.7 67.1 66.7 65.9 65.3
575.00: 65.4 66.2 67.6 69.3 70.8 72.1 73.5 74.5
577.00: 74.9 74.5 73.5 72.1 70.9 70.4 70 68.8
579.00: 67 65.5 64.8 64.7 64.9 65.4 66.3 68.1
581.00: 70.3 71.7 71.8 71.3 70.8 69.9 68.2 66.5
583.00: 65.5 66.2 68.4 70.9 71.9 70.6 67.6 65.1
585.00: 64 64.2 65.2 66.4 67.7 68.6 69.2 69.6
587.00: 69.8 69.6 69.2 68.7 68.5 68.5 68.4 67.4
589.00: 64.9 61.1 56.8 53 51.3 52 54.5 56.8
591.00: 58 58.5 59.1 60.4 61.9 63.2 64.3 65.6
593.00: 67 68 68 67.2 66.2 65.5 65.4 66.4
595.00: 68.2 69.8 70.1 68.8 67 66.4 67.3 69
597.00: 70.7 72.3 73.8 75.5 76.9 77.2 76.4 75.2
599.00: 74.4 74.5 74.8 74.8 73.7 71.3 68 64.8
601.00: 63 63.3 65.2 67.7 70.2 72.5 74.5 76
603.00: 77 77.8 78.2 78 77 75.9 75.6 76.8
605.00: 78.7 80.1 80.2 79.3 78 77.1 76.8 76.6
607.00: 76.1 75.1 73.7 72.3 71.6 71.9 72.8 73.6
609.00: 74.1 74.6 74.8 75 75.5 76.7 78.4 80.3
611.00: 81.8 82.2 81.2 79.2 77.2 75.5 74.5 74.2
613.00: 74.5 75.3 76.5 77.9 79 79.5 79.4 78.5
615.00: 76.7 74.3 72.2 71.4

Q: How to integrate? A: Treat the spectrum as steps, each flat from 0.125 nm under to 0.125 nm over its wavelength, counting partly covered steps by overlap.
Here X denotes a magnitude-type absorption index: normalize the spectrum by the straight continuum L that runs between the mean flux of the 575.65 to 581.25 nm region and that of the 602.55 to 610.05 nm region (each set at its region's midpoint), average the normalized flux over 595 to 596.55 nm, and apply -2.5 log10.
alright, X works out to 0.08 mag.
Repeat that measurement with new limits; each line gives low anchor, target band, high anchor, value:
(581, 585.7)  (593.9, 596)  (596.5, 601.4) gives 0.05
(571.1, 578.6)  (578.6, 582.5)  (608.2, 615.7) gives 0.03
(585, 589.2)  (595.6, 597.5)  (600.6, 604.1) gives 0.02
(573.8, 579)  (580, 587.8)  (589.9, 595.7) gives -0.02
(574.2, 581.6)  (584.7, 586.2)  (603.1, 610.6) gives 0.08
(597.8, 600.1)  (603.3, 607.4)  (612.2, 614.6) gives -0.02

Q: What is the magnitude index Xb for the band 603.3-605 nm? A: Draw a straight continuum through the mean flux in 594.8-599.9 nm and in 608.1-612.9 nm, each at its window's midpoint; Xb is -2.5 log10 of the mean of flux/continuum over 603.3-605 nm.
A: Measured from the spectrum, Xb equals -0.04 mag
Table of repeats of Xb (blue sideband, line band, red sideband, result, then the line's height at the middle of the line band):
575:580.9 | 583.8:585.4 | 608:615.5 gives 0.05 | 70.7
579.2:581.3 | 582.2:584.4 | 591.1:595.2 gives -0.04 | 66.3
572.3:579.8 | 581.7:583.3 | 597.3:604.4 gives 0.03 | 70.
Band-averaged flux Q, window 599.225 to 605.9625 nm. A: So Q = 73.7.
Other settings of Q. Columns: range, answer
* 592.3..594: 66.5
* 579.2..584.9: 68.1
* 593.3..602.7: 70.2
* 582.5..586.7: 67.4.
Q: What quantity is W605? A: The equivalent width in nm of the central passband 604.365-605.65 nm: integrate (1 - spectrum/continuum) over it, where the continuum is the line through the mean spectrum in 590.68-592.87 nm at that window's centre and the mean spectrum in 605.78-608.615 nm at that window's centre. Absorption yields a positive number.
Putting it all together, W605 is -0.09 nm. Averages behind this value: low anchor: 61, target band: 78.3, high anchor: 74.9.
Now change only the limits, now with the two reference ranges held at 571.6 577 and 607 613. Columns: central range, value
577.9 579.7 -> 0.03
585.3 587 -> 0.07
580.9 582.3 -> -0.03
